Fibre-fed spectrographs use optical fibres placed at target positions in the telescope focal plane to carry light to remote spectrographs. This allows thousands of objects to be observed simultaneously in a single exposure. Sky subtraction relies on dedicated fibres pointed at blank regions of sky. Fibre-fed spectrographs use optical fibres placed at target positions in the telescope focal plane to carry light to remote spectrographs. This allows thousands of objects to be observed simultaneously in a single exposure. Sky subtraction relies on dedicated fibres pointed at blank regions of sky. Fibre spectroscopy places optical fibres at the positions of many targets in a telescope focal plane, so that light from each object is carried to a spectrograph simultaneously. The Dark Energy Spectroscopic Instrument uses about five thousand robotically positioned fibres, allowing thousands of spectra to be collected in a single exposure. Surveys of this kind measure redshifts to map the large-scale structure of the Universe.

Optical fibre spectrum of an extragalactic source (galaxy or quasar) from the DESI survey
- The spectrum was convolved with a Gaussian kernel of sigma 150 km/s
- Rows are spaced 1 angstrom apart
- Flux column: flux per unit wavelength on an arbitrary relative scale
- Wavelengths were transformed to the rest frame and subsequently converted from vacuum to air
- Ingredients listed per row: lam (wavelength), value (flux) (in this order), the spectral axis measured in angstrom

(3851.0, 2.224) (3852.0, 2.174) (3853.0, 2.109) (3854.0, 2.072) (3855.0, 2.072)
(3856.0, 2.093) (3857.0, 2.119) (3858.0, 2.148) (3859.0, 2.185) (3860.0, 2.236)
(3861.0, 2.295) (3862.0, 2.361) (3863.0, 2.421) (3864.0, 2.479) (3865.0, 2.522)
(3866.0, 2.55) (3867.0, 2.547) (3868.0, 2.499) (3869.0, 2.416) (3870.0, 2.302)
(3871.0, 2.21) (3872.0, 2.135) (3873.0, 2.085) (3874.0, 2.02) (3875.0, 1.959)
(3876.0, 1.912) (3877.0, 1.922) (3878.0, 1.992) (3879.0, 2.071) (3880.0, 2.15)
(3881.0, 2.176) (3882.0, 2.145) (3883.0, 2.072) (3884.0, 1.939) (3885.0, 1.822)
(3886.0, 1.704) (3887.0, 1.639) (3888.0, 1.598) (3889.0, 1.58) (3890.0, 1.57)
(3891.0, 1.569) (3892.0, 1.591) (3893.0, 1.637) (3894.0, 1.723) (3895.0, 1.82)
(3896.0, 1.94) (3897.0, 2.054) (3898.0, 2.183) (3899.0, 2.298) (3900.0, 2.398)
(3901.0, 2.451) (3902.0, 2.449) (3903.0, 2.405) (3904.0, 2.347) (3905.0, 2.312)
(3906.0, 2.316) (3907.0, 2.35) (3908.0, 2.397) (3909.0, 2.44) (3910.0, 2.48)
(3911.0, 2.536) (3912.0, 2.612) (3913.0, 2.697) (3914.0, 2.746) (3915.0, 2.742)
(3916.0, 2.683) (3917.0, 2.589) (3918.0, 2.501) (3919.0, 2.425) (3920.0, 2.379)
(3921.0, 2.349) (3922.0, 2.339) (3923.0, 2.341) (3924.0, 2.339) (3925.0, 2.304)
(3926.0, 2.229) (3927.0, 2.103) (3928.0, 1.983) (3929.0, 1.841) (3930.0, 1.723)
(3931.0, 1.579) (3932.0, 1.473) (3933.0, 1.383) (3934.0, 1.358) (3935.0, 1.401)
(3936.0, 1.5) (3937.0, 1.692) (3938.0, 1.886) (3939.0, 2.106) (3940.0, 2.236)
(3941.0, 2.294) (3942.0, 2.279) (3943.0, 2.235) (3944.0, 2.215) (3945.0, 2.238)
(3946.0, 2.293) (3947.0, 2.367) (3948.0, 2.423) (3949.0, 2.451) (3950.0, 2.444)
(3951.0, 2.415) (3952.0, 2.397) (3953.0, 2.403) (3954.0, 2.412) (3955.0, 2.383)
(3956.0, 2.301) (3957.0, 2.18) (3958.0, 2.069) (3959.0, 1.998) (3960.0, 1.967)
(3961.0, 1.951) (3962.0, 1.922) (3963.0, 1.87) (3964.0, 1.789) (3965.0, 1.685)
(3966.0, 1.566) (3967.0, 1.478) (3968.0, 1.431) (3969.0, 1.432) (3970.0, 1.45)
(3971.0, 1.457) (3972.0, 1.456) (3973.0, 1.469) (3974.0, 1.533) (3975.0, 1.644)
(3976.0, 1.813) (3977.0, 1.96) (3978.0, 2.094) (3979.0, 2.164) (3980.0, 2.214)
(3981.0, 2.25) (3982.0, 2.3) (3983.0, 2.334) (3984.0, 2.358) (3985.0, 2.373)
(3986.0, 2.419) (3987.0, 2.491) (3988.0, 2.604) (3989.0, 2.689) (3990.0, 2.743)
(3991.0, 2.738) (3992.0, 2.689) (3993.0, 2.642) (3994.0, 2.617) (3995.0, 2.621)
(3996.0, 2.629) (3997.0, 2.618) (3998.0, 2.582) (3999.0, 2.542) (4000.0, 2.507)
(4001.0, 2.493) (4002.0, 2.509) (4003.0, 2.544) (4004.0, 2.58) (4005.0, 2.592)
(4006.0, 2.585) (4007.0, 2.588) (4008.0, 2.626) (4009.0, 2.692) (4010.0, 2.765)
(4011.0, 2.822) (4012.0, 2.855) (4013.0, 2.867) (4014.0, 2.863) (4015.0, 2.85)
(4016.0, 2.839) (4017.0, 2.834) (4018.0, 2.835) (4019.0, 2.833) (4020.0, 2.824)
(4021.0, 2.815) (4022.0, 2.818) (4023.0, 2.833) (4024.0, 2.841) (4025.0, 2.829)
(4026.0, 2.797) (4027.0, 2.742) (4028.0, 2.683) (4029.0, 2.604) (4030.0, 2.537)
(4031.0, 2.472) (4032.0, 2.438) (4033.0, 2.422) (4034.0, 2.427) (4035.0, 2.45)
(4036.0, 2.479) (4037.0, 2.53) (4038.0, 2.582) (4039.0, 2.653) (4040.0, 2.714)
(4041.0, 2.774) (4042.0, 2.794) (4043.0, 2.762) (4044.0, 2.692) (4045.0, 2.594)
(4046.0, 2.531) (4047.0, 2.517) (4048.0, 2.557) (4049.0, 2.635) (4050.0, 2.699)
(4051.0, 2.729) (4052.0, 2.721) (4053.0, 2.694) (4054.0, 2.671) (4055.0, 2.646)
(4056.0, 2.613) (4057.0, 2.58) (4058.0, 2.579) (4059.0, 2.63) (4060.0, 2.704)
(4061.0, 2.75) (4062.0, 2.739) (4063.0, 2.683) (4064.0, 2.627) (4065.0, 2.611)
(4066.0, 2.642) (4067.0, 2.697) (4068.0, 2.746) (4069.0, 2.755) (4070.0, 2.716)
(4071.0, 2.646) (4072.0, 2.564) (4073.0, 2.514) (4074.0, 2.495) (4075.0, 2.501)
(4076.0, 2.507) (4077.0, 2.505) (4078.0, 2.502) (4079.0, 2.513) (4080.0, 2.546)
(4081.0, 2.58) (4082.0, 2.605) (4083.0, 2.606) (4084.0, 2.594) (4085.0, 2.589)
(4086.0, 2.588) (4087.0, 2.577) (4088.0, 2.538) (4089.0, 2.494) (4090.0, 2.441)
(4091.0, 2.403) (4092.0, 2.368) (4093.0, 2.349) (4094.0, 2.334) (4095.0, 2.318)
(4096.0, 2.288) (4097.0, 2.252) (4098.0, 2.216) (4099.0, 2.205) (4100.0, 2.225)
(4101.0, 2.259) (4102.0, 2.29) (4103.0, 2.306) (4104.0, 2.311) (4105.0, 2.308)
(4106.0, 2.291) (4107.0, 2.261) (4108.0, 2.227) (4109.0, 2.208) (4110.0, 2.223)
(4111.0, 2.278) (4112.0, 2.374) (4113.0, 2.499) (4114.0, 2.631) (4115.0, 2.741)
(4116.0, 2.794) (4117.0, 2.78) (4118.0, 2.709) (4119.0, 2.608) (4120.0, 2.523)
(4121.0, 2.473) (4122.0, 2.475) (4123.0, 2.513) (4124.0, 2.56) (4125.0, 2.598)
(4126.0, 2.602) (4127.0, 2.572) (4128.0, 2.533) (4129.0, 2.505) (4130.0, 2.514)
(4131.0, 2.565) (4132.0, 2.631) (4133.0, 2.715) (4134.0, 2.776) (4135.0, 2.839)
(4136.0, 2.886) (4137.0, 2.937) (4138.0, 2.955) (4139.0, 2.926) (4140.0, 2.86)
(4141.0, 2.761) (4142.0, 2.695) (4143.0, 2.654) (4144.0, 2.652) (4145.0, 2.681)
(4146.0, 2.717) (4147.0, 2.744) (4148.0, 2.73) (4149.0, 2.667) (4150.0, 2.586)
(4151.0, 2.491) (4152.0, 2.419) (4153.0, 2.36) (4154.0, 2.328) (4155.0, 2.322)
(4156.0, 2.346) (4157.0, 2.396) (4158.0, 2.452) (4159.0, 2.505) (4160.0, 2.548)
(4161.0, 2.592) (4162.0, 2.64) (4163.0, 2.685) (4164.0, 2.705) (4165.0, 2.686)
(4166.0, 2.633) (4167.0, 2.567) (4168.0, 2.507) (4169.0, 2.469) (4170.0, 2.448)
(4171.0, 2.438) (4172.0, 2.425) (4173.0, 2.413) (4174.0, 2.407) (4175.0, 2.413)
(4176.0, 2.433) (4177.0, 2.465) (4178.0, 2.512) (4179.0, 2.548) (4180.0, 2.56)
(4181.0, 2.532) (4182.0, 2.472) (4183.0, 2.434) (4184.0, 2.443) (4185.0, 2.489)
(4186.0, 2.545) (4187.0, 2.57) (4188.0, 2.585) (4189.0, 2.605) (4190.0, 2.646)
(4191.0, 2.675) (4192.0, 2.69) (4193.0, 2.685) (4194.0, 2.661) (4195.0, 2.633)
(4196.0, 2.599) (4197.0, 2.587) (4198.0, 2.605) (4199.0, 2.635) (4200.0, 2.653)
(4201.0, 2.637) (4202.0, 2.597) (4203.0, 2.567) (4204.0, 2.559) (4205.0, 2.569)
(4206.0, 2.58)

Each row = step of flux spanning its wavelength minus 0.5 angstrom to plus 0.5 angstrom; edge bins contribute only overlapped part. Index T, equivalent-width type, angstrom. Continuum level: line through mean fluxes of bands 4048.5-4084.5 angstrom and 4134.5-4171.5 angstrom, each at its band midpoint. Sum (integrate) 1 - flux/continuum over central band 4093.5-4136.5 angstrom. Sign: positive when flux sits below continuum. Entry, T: 2.5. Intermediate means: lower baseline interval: 2.63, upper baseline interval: 2.62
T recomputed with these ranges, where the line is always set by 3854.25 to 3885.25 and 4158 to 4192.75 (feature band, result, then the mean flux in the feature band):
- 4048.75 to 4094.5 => -3.26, 2.59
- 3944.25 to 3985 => 5.02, 2.01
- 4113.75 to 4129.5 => -0.79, 2.6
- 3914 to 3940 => 2.16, 2.07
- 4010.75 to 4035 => -3.75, 2.73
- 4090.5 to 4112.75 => 1.50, 2.29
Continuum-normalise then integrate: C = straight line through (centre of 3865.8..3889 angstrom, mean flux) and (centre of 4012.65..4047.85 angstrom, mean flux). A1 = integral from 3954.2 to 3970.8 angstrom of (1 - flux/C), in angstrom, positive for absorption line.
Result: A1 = 3.87 angstrom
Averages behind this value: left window 2.06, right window 2.69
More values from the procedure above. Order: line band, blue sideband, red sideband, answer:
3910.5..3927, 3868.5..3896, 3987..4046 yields -2.8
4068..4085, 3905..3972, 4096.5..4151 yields -1.0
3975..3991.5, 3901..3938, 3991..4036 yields 1.3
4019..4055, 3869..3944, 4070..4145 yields -4.3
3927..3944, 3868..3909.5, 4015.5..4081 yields 3.1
